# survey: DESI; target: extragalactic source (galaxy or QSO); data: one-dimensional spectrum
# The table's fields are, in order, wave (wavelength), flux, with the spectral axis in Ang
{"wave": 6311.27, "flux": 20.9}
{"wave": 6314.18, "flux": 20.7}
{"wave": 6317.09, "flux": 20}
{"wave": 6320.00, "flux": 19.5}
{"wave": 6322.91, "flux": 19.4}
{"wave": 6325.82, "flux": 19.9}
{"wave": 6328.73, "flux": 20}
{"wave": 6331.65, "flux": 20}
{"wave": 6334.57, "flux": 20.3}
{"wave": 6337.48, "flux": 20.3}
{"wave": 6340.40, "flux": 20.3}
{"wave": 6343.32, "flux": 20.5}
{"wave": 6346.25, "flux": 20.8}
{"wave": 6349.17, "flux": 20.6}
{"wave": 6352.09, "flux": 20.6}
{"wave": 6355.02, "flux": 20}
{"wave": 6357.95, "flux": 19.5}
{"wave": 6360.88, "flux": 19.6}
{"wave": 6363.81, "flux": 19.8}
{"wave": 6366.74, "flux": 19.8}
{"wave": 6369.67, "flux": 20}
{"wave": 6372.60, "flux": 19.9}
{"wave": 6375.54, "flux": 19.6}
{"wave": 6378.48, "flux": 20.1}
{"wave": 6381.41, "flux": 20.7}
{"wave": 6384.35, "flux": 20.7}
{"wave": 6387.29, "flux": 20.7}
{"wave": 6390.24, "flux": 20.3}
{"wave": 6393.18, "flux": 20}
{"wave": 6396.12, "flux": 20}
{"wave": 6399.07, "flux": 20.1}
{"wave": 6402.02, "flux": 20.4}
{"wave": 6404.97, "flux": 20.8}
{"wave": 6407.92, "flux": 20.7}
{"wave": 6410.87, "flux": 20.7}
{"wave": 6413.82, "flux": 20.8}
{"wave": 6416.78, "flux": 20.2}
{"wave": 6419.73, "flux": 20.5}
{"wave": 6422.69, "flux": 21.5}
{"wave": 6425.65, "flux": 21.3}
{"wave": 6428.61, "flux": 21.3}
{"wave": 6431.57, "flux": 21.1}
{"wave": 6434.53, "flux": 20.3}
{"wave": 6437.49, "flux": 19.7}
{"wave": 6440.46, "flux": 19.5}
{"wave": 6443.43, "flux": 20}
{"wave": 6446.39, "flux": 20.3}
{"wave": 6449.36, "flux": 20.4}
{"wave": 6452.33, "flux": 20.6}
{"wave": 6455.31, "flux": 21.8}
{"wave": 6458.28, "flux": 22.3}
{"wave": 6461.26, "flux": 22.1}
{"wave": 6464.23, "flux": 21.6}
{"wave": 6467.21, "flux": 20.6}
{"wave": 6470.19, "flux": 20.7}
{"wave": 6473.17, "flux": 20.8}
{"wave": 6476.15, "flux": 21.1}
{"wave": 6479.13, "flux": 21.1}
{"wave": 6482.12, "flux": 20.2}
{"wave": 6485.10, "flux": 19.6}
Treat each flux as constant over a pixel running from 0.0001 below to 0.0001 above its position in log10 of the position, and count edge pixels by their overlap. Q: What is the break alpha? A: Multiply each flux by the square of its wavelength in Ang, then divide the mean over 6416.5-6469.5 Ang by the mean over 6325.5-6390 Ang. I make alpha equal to 1.1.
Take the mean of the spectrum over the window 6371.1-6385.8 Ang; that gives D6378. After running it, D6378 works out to 20.2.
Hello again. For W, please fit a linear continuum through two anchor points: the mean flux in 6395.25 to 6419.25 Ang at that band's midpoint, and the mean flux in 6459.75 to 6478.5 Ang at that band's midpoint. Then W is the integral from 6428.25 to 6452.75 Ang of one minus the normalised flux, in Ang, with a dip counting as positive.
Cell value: 0.6 Ang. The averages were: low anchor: 20.5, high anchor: 21.2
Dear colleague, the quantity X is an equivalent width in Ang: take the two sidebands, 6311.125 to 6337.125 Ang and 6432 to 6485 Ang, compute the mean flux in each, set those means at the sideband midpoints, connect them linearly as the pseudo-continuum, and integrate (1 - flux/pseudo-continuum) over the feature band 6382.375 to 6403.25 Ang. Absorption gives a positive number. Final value 0.09 Ang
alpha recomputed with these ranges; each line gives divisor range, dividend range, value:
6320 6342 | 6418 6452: 1.06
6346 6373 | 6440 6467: 1.08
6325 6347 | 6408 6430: 1.06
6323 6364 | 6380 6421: 1.03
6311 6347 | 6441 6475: 1.08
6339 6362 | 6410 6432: 1.06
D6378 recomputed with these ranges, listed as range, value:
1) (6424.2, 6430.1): 21.3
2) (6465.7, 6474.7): 20.7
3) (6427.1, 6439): 20.6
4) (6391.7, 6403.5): 20.1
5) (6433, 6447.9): 20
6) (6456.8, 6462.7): 22.2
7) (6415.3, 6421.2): 20.4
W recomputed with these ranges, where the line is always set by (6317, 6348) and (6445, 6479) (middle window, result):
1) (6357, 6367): 0.3 Ang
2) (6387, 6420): 0.4 Ang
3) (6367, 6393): 0.3 Ang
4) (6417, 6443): 0.3 Ang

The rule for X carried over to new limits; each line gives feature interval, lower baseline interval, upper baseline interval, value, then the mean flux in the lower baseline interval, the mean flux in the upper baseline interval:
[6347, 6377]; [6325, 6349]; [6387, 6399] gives 0.4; 20.3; 20.2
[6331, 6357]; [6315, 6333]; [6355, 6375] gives -0.7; 19.8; 19.8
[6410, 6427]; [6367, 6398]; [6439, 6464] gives -0.2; 20.2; 20.9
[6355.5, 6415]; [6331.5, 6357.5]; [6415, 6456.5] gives 0.8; 20.4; 20.6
